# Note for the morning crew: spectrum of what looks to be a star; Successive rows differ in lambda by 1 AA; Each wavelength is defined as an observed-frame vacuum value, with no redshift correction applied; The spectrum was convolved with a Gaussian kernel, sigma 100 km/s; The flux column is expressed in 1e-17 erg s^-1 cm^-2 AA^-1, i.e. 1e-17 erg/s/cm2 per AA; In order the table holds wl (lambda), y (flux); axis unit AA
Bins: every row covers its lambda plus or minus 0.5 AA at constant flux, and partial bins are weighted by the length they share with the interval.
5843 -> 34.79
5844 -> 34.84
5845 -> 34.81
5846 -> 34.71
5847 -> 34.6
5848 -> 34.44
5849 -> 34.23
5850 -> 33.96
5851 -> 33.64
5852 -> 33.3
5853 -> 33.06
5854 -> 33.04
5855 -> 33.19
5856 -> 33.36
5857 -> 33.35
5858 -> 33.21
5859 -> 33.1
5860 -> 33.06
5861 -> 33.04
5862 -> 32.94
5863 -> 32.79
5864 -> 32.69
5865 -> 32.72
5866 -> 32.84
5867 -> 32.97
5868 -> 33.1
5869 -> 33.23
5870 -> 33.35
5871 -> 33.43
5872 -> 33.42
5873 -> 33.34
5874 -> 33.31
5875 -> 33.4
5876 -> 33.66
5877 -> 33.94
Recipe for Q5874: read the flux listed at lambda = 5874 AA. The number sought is 33.31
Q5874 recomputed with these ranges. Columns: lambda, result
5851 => 33.64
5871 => 33.43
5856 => 33.36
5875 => 33.4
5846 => 34.71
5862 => 32.94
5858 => 33.21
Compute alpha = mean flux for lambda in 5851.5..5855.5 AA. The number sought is 33.1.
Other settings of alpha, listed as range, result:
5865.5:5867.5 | 32.9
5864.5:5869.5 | 33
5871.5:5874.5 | 33.4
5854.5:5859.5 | 33.2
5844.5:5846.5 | 34.8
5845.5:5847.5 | 34.7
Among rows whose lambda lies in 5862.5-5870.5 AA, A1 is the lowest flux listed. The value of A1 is 32.69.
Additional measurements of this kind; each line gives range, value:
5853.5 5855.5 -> 33.04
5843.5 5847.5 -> 34.6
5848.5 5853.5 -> 33.06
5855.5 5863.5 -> 32.79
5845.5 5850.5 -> 33.96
